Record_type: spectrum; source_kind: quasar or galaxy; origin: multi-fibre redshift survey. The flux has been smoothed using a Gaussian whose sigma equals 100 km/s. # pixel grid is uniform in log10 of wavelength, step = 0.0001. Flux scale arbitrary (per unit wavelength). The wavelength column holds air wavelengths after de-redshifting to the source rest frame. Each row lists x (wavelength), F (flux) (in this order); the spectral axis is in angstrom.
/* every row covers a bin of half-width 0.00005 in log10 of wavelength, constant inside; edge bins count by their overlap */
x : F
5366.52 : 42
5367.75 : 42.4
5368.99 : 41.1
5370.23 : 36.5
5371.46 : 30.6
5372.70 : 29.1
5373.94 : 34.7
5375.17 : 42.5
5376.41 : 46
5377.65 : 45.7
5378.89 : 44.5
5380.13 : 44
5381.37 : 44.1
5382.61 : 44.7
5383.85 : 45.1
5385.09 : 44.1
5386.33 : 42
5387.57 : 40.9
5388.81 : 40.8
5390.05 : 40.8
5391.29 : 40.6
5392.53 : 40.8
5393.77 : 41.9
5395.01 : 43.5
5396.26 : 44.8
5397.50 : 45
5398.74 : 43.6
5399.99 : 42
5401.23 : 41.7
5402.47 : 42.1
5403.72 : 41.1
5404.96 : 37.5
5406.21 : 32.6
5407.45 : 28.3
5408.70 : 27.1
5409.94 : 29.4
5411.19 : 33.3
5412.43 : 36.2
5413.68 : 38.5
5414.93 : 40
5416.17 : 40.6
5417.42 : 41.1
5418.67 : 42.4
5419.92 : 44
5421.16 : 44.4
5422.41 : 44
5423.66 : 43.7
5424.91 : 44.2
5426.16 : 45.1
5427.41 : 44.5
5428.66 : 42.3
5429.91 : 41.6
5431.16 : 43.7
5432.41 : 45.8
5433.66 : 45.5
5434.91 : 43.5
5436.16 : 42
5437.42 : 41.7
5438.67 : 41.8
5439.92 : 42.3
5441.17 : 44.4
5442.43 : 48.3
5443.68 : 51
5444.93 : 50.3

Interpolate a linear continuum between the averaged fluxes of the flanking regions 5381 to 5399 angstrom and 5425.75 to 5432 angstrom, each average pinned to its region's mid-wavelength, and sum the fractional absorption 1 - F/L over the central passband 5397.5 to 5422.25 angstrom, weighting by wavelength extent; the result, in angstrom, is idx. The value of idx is 2.7 angstrom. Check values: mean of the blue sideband 42.8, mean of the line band 38.5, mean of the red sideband 43.5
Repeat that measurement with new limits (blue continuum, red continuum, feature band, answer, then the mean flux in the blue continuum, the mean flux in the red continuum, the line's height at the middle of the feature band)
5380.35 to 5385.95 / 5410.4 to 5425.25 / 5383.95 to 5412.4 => 2.4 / 44.3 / 40.8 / 42.8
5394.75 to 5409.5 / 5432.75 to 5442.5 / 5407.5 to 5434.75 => 0.5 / 38.9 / 43.5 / 41.3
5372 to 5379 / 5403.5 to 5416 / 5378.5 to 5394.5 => -1.8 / 40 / 34.4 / 38.2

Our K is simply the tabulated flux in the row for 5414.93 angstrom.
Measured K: 40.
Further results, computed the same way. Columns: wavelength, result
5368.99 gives 41.1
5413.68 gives 38.5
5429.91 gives 41.6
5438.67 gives 41.8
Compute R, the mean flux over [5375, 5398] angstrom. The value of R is 43.2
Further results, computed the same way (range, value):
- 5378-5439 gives 41.3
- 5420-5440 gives 43.6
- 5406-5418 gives 34.8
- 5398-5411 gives 36.5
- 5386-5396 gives 41.5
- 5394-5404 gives 43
